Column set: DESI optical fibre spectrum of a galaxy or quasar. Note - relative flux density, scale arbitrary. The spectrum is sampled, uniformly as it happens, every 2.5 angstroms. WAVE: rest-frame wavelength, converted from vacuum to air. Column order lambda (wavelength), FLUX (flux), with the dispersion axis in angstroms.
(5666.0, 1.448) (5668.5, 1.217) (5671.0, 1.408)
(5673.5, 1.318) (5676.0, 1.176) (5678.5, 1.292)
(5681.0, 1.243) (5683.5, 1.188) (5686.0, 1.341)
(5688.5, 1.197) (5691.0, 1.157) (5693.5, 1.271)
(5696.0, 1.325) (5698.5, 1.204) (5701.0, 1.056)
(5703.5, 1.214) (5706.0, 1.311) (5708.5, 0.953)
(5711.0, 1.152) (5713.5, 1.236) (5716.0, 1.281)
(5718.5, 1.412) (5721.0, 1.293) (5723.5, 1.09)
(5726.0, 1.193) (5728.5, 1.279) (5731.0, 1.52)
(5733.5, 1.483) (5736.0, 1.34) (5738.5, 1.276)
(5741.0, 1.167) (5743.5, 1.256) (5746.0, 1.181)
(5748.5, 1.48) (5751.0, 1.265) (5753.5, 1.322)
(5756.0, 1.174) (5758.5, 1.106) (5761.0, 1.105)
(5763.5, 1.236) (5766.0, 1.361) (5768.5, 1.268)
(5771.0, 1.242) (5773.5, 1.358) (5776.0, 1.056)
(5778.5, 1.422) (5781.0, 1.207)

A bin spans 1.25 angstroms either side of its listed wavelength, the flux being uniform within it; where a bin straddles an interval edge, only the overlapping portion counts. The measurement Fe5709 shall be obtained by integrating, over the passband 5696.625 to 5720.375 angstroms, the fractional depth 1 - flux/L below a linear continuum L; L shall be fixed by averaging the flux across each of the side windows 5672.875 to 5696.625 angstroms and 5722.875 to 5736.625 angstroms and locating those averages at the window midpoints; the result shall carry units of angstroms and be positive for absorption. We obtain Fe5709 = 1.5 angstroms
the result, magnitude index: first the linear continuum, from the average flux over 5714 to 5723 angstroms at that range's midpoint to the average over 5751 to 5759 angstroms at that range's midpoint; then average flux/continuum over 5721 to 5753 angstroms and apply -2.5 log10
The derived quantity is -0.03 mag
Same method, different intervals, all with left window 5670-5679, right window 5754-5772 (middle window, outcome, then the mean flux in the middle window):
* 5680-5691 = 0.046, 1.23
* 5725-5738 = -0.097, 1.36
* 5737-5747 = 0.011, 1.22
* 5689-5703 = 0.065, 1.2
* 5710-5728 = 0.015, 1.24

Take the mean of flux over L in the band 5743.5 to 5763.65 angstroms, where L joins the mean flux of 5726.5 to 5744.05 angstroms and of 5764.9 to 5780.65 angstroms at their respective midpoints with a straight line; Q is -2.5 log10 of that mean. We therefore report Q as 0.06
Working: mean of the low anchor 1.33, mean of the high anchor 1.28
